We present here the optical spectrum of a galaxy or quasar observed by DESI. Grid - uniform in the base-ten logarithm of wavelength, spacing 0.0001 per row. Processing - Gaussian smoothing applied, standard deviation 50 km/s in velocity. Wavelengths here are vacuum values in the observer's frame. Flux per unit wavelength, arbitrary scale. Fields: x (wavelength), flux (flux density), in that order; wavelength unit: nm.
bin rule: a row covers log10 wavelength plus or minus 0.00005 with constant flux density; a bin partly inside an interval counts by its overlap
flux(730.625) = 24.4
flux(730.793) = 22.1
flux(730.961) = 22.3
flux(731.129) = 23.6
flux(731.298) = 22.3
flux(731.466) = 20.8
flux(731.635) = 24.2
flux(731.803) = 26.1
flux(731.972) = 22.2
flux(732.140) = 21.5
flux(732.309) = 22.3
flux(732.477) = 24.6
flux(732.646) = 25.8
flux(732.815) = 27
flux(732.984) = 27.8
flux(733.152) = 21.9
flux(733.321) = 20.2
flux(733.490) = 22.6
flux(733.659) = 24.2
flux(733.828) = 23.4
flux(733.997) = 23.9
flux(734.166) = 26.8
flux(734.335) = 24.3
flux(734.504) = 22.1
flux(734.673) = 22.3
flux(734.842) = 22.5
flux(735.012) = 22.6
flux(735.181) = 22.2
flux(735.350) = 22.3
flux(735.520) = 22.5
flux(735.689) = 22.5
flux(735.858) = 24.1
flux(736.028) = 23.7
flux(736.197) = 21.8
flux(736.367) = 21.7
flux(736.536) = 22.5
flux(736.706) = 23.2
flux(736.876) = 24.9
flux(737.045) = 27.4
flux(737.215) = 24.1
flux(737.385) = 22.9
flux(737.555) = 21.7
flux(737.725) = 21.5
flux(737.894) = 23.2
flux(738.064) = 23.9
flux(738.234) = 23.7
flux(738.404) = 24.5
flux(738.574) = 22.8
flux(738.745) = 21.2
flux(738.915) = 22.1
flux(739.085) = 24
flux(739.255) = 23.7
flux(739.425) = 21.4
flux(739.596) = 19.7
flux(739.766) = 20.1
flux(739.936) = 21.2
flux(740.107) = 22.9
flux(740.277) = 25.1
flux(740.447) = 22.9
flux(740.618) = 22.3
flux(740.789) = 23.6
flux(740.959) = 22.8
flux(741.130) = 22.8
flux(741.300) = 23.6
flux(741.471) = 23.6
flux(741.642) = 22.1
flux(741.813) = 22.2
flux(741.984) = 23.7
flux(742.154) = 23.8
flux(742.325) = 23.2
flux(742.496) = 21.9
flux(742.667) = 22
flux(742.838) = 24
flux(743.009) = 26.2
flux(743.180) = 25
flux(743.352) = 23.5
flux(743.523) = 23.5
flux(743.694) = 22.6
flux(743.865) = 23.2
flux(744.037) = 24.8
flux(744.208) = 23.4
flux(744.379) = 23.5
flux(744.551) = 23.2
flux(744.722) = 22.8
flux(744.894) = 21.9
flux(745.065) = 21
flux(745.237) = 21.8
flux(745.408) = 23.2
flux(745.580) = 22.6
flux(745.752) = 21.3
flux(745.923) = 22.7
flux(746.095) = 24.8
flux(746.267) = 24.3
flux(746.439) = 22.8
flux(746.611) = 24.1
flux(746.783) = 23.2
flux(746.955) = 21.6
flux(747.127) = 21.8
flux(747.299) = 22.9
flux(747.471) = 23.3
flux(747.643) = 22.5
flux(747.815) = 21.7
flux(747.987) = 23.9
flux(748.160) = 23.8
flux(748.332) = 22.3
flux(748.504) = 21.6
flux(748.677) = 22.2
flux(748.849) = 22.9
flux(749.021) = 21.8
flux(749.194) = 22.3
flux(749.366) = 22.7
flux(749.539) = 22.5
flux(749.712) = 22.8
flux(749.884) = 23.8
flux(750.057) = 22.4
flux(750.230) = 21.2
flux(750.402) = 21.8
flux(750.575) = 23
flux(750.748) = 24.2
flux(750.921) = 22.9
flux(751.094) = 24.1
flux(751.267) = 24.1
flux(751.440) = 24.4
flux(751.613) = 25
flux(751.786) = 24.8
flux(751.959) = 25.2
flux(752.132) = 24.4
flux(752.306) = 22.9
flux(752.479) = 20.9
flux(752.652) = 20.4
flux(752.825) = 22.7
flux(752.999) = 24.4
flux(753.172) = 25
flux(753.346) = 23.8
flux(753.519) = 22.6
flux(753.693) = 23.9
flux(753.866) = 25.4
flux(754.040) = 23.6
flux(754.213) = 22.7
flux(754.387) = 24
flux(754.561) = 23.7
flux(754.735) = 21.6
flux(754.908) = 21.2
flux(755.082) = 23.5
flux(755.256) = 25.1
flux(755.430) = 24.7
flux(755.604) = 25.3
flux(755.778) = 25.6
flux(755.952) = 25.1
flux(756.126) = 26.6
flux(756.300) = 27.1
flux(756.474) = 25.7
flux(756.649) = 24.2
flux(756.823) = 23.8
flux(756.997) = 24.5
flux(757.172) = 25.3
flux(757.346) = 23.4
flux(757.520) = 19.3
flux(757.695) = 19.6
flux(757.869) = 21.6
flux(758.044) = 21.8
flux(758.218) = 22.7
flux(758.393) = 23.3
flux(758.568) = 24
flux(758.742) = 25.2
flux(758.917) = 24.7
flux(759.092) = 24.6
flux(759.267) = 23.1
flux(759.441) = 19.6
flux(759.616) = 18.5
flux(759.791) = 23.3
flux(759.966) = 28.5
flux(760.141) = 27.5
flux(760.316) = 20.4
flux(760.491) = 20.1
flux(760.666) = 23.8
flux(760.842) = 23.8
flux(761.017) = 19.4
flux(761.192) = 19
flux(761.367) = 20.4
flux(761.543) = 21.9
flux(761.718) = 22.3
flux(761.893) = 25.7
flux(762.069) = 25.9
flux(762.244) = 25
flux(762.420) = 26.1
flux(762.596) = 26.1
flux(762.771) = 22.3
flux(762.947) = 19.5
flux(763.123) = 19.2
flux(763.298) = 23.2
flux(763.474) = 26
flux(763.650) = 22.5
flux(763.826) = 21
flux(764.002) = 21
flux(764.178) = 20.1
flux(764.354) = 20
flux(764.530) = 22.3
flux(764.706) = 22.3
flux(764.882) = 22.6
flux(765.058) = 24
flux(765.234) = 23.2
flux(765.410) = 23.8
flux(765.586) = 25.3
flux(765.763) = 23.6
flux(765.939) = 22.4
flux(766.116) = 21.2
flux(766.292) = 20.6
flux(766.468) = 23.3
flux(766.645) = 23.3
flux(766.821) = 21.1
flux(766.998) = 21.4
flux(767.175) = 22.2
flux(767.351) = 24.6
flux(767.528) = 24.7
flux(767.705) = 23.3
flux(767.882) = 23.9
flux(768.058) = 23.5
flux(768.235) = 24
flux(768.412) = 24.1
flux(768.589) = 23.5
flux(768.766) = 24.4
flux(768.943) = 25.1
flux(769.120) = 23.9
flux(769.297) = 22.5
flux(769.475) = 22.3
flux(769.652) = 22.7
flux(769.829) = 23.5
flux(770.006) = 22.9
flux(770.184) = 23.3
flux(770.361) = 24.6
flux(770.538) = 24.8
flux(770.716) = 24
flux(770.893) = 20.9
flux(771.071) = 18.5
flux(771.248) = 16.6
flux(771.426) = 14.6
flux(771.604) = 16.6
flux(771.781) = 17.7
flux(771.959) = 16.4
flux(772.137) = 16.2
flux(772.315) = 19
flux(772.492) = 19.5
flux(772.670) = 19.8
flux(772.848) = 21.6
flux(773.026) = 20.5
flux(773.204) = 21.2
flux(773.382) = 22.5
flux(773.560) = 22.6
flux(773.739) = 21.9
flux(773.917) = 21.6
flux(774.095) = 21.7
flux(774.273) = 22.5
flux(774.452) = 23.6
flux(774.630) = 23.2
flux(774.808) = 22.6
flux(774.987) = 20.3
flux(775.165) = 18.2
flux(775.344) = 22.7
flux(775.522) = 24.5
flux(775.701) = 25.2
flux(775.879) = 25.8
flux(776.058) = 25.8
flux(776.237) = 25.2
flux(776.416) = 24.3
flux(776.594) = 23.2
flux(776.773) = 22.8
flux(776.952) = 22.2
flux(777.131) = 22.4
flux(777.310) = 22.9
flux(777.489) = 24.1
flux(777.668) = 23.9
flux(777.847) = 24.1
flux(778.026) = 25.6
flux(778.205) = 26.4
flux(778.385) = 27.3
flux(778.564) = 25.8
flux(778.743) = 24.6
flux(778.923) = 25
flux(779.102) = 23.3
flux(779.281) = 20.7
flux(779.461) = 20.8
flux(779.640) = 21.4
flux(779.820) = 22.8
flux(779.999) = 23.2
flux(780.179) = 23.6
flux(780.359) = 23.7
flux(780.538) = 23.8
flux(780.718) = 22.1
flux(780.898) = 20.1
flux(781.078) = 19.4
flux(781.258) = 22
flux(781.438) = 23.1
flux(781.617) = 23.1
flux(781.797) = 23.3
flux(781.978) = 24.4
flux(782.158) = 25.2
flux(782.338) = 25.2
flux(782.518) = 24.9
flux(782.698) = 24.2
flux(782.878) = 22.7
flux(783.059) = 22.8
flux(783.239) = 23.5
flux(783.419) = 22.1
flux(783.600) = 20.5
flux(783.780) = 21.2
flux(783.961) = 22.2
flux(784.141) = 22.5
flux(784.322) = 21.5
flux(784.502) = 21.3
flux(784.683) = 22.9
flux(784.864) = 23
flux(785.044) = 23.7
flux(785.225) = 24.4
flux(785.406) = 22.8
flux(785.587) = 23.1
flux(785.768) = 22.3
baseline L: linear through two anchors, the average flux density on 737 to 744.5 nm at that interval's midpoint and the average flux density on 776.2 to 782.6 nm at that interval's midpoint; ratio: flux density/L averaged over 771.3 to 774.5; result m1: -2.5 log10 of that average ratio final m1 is 0.18 mag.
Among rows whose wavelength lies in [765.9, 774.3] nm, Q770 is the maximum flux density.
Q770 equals 25.1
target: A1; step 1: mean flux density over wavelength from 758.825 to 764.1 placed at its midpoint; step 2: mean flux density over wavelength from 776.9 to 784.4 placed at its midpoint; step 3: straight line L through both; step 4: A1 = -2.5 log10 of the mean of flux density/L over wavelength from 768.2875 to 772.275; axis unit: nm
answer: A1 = 0.08 mag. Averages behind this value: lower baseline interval 22.8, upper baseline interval 23.2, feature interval 21.3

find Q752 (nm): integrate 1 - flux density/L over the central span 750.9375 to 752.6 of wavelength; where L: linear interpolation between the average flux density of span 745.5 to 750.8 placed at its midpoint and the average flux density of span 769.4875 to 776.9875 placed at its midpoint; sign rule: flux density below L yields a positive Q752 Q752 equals -0.10 nm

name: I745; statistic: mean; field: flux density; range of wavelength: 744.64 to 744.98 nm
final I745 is 22.3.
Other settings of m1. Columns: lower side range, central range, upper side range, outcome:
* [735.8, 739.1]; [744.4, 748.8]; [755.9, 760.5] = 0.03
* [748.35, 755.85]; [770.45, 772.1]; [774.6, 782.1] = 0.23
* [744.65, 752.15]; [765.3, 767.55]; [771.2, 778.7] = -0.02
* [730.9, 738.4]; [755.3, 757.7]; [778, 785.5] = -0.06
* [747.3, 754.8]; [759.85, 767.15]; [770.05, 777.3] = -0.02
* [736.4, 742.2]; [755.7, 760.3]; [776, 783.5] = -0.02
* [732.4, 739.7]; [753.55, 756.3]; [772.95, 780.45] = -0.04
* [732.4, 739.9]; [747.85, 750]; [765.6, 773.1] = 0.00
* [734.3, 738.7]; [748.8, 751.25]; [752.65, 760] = 0.03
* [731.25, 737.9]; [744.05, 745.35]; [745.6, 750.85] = 0.01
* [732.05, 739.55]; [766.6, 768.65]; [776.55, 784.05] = 0.00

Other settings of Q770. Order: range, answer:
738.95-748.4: 26.2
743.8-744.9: 24.8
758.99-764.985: 28.5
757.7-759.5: 25.2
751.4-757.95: 27.1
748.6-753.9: 25.4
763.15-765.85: 26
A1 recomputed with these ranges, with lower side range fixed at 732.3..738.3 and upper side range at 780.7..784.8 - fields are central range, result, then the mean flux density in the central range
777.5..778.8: -0.119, 25.3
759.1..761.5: 0.040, 22.2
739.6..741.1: 0.043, 22.5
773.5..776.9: -0.013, 23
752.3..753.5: 0.014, 22.9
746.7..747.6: 0.033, 22.6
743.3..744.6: -0.007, 23.5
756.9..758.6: 0.027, 22.5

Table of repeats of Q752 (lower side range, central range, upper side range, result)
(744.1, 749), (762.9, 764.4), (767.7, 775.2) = 0.03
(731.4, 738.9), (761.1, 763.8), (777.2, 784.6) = 0.03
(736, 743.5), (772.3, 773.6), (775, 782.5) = 0.14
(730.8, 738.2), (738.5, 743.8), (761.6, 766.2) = 0.08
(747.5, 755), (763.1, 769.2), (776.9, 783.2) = 0.09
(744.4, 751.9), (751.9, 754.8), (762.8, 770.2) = -0.06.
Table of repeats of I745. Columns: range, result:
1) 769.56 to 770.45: 23.4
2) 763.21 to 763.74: 23.9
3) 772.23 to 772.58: 19.3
